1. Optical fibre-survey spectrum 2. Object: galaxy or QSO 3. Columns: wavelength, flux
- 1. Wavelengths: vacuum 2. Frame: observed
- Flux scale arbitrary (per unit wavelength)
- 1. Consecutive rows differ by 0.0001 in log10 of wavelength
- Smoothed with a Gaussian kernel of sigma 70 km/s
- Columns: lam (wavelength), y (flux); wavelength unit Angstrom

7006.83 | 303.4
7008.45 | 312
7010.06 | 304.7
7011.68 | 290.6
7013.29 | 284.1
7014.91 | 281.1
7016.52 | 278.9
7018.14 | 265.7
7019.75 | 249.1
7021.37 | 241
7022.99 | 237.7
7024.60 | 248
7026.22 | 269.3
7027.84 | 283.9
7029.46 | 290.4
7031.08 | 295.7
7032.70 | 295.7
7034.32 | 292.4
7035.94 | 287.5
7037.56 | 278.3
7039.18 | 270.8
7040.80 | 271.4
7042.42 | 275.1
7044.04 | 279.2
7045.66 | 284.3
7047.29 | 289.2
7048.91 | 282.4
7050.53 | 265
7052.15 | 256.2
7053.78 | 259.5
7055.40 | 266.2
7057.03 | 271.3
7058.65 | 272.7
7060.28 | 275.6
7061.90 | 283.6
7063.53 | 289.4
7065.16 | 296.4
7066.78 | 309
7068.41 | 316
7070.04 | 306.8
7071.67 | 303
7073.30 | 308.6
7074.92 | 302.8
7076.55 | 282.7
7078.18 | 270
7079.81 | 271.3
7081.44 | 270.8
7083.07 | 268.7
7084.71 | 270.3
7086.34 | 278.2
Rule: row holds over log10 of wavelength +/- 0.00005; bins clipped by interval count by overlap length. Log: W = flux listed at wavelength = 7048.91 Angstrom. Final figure 282.4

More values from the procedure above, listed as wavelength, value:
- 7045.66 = 284.3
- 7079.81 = 271.3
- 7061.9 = 283.6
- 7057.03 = 271.3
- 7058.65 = 272.7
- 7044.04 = 279.2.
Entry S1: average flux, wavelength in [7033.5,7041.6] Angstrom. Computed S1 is 280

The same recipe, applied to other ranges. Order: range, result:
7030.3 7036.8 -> 293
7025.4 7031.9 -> 284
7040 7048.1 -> 280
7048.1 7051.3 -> 274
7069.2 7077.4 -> 301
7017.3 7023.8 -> 249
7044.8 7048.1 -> 286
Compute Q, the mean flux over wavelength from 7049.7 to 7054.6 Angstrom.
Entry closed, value 261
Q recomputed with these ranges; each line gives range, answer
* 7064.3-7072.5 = 306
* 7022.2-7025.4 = 243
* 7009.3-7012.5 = 297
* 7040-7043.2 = 273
